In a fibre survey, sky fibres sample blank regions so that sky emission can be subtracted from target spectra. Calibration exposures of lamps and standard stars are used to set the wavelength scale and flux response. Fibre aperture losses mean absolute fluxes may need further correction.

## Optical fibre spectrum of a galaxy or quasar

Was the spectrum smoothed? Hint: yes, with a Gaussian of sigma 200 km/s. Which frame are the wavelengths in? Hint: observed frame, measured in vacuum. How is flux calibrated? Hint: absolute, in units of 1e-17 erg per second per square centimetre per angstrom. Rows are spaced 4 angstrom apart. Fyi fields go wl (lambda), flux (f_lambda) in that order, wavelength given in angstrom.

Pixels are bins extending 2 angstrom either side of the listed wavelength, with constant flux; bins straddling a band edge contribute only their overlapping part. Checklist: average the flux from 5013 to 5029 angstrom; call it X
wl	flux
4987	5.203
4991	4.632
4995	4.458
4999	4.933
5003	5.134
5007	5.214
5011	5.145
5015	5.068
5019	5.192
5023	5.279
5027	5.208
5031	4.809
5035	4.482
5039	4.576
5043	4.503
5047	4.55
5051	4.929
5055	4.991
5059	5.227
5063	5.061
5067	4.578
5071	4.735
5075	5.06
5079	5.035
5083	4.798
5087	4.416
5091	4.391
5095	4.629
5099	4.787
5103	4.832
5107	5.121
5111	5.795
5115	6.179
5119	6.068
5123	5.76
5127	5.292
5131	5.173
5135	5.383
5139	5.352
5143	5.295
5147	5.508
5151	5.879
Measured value 5.19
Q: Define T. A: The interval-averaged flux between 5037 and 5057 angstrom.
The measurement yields 4.71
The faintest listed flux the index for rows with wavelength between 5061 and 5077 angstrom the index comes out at 4.578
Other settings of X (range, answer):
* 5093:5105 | 4.75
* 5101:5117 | 5.48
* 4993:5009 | 4.93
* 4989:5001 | 4.67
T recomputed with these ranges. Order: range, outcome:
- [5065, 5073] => 4.66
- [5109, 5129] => 5.82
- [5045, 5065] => 4.95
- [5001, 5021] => 5.15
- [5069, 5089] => 4.81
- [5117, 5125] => 5.91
